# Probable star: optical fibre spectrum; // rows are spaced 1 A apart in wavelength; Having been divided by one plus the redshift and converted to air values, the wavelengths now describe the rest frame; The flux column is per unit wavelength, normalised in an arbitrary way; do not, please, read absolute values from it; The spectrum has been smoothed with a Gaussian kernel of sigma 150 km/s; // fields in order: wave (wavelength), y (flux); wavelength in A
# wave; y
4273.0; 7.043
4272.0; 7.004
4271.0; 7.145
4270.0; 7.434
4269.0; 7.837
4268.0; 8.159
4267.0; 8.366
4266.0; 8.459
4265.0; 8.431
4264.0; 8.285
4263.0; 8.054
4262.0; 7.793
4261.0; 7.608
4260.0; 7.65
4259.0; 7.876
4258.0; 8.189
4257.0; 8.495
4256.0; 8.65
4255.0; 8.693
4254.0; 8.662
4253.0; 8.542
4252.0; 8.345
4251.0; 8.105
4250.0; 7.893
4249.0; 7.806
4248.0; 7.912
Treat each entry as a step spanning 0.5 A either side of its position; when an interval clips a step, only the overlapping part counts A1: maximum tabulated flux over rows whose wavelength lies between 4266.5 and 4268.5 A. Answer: 8.366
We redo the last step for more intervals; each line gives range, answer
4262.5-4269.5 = 8.459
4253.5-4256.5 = 8.693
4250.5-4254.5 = 8.662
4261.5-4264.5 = 8.285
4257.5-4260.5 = 8.189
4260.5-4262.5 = 7.793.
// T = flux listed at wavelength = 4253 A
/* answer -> 8.542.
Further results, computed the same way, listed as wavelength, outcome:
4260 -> 7.65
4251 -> 8.105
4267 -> 8.366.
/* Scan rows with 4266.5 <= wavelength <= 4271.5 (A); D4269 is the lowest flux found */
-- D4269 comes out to 7.145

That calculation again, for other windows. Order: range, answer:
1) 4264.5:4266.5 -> 8.431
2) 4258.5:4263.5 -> 7.608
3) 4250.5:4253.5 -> 8.105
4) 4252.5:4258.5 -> 8.189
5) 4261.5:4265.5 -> 7.793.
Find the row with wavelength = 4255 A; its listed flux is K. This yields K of 8.693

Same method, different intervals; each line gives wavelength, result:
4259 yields 7.876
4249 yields 7.806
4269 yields 7.837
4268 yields 8.159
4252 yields 8.345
